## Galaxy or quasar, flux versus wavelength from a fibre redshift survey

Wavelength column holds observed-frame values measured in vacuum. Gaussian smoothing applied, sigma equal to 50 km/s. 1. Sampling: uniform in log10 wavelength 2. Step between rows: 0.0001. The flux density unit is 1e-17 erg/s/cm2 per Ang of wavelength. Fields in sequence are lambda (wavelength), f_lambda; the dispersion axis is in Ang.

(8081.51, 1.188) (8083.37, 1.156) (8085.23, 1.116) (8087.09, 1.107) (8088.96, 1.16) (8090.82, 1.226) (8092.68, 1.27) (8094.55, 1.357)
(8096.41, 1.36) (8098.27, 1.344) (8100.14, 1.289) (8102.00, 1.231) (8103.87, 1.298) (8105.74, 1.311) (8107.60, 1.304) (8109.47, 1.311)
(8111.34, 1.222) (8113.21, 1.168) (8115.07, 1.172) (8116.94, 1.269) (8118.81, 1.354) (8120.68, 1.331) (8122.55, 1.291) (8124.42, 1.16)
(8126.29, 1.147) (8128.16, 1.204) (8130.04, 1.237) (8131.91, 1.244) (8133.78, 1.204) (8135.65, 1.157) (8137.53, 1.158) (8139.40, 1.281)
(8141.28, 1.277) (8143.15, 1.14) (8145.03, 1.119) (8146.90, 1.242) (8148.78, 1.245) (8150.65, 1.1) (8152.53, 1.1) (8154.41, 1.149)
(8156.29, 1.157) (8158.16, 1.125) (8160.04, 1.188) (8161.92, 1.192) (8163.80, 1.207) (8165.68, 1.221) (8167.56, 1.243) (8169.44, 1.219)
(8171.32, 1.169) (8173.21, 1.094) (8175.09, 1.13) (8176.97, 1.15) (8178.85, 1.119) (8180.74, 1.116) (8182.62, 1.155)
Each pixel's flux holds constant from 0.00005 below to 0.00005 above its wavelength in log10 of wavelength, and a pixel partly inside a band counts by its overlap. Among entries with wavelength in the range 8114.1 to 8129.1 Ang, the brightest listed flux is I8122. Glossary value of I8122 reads 1.354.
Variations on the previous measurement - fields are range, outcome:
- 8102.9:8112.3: 1.311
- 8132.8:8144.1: 1.281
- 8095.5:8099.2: 1.36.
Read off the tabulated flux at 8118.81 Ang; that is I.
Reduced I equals 1.354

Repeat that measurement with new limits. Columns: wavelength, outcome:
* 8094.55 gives 1.357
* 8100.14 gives 1.289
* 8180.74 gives 1.116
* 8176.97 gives 1.15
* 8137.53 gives 1.158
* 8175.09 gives 1.13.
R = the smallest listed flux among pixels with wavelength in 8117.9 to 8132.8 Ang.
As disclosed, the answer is 1.147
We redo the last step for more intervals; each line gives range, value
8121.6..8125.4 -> 1.16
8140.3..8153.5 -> 1.1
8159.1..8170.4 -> 1.188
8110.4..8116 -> 1.168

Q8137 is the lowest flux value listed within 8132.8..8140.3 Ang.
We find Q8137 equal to 1.157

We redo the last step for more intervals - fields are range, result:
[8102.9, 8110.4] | 1.298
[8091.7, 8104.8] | 1.231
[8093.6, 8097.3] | 1.357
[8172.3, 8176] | 1.094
